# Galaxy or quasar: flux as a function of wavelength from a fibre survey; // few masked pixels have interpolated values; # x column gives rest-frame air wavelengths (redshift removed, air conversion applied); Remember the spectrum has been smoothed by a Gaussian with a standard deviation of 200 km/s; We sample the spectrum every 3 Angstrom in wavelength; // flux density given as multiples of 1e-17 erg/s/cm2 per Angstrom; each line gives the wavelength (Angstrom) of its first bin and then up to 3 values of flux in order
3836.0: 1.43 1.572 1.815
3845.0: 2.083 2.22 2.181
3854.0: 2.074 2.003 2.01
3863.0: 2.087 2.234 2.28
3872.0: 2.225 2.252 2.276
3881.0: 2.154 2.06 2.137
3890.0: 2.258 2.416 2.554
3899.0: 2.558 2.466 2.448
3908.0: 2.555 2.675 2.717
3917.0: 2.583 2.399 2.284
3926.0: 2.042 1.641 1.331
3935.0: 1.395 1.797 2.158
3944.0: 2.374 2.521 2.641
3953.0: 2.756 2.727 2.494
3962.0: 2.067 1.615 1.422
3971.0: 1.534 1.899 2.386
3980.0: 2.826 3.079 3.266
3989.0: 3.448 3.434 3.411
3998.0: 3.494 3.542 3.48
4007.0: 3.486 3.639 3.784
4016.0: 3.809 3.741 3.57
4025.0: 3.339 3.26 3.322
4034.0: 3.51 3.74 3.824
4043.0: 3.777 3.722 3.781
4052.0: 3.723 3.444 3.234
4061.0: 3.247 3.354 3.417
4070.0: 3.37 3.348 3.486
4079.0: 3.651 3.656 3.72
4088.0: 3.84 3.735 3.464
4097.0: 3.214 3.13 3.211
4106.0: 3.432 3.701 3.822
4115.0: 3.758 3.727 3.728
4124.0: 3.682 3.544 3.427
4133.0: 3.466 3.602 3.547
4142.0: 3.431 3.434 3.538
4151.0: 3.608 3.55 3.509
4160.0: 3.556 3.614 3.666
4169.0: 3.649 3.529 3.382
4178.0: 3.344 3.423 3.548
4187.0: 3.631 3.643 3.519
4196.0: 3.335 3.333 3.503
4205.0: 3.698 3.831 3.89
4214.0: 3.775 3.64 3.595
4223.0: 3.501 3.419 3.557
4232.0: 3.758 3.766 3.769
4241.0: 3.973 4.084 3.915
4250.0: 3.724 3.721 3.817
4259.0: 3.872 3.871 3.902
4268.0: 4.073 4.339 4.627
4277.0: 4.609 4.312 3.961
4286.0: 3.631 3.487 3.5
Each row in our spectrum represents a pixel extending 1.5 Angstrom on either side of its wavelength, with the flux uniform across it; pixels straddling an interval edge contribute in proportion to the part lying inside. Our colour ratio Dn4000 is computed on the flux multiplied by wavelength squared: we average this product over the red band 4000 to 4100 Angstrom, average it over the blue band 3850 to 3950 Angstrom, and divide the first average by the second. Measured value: 1.72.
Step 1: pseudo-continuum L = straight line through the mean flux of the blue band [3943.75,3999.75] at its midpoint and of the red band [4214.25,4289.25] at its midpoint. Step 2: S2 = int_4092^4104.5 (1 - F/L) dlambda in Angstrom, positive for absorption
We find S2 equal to -0.36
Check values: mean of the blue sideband 2.61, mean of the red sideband 3.88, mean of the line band 3.27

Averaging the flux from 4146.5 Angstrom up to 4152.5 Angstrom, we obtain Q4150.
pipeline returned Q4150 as 3.57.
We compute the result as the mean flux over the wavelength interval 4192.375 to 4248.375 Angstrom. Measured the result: 3.68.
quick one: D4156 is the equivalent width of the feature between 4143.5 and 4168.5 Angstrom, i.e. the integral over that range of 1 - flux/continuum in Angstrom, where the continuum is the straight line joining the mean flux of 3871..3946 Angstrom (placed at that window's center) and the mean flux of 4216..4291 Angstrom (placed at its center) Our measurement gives -1.1 Angstrom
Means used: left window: 2.23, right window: 3.88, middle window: 3.56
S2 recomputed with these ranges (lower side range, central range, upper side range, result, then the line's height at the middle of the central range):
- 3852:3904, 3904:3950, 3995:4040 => 8.2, 2.7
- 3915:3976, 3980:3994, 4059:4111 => -4.2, 2.5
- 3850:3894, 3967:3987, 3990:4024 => 5.7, 3.26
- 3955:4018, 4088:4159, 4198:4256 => -3.7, 3.37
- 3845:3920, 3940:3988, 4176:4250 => 4.8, 2.64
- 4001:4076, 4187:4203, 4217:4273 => 1.1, 3.75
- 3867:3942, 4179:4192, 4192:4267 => -0.1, 3.51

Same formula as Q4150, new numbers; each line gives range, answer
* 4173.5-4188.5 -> 3.47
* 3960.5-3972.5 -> 1.66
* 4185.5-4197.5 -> 3.53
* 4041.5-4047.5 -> 3.75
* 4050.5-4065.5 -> 3.4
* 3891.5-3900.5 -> 2.51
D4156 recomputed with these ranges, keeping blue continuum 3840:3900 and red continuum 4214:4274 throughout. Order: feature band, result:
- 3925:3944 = 5.4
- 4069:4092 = -3.7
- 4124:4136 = -0.7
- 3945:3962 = -0.1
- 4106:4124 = -2.5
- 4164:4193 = 0.0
